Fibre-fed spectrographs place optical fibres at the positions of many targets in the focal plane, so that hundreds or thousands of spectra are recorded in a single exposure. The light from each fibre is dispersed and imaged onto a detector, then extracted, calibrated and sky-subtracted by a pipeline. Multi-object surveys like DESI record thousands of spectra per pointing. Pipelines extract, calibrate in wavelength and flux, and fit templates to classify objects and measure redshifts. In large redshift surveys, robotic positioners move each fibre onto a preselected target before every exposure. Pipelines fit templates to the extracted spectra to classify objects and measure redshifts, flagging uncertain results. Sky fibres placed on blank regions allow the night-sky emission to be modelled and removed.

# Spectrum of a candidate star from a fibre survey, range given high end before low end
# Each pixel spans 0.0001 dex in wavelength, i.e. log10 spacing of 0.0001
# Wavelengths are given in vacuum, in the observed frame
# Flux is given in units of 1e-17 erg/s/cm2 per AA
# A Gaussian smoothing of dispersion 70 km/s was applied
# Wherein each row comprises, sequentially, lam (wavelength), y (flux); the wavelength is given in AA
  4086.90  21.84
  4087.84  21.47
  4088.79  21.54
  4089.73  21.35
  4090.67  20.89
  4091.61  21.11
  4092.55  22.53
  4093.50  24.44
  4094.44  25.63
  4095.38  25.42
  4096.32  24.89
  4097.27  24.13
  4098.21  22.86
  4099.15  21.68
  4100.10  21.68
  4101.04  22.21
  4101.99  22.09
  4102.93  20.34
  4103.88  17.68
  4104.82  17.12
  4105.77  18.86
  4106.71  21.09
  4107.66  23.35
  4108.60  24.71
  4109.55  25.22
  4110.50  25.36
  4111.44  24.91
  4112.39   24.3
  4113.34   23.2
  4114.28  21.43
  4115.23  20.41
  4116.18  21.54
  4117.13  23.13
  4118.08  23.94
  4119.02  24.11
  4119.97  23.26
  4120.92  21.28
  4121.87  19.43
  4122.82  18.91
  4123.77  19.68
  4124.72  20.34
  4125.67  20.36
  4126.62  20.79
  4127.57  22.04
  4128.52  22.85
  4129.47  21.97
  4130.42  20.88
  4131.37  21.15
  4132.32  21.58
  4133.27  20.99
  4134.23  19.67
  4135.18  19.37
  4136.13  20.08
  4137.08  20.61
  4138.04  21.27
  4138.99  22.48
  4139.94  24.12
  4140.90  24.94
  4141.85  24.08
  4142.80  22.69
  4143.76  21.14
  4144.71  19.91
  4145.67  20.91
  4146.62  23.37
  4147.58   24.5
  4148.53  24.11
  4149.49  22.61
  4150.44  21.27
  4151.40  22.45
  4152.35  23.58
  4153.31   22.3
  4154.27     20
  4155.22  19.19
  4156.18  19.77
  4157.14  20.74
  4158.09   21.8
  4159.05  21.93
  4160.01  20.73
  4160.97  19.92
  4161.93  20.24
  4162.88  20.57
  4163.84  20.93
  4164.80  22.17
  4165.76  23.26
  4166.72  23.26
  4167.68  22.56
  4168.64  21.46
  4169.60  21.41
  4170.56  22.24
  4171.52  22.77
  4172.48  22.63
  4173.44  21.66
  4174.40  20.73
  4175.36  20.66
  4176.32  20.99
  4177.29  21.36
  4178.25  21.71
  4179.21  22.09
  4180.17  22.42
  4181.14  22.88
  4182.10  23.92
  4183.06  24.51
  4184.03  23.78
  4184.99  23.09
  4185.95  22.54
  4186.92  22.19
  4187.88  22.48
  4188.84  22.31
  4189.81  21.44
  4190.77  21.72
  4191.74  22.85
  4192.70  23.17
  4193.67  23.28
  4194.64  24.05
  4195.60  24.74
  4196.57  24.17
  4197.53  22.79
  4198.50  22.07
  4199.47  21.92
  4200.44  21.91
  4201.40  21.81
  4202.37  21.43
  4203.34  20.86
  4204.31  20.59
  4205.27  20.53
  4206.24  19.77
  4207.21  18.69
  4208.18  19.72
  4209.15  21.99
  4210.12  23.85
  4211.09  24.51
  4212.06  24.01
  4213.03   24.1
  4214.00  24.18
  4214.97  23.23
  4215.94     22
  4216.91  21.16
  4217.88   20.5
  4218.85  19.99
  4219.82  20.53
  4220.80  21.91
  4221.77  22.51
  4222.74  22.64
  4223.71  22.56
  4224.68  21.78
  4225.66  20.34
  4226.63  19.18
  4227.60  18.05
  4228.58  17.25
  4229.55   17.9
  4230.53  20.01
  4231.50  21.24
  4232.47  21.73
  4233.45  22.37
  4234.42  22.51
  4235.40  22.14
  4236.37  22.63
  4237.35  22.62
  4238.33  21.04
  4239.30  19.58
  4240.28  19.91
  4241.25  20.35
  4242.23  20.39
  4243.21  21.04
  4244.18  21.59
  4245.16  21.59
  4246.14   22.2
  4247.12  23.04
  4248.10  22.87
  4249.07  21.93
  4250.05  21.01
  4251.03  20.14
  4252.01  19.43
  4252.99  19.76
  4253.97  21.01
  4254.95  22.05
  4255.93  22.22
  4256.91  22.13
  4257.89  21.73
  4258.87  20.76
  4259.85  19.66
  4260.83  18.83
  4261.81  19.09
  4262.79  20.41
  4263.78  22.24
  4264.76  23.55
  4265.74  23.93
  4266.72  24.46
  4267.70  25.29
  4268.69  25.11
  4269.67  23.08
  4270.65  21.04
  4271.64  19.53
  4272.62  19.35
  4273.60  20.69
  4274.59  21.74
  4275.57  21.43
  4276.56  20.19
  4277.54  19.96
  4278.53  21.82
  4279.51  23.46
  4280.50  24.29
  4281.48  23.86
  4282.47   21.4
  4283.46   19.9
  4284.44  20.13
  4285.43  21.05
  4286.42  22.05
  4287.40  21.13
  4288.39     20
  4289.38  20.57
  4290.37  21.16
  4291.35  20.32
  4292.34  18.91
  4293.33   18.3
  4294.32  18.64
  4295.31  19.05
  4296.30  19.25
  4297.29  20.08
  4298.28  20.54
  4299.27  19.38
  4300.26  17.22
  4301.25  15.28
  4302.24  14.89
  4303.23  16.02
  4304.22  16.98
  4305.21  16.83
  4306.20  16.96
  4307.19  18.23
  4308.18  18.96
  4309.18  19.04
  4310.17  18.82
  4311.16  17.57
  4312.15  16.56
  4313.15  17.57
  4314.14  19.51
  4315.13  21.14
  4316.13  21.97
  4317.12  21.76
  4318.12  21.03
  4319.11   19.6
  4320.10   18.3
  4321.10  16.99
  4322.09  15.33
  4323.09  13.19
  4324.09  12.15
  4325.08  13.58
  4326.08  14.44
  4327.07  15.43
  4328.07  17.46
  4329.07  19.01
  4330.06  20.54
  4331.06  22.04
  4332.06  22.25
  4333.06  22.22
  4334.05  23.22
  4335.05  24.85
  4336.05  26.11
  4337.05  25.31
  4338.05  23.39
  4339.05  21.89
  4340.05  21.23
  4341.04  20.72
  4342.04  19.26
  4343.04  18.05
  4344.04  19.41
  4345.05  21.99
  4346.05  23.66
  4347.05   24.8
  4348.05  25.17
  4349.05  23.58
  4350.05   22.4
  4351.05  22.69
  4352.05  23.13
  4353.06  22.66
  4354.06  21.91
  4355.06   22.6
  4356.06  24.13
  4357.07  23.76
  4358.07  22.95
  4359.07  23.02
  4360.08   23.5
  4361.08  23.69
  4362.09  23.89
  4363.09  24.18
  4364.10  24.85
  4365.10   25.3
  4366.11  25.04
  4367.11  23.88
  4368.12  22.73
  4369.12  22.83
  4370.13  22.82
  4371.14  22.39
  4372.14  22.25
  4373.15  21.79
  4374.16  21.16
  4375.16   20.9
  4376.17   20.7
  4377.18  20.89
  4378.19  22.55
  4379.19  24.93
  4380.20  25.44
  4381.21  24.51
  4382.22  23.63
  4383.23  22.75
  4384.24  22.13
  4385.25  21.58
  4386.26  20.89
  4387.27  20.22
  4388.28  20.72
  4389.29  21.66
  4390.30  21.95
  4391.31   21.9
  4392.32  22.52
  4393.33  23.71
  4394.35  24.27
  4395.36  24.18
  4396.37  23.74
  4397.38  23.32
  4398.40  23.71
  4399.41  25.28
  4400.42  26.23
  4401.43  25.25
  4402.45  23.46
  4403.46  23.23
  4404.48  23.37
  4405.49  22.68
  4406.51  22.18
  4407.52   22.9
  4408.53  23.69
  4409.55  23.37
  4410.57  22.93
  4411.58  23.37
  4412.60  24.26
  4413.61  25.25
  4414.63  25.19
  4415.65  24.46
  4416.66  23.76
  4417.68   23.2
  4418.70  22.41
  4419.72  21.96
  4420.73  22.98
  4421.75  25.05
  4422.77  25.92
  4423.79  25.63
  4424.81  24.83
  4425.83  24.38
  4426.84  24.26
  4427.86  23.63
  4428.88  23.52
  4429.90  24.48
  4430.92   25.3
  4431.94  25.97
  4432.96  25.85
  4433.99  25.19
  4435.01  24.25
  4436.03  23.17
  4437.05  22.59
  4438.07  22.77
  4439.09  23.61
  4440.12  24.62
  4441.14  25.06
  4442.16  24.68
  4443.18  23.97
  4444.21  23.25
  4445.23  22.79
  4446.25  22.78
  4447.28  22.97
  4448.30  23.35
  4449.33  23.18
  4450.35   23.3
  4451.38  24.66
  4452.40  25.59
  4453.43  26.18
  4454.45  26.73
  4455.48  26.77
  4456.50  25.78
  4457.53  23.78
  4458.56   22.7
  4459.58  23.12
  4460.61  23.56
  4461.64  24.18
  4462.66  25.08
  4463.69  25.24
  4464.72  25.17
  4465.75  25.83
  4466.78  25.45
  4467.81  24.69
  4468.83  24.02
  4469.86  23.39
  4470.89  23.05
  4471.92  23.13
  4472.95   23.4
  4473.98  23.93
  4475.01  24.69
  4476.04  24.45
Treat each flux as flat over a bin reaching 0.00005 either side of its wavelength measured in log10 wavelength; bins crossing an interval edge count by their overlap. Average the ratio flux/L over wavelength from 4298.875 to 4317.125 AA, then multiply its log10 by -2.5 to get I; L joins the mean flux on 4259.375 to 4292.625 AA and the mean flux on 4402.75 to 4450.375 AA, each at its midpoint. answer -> 0.21 mag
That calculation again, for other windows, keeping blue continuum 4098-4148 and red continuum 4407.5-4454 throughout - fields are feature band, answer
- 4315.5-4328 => 0.34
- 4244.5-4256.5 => 0.06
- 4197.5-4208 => 0.07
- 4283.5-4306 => 0.21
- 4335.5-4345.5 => 0.08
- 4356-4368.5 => -0.02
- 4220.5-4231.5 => 0.11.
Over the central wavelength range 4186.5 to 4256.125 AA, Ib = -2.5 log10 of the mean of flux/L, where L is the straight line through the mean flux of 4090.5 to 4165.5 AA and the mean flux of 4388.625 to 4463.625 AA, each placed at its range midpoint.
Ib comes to 0.05 mag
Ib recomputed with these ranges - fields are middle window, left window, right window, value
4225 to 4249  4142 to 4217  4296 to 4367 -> 0.03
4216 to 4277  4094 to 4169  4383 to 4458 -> 0.07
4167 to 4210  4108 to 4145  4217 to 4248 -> -0.03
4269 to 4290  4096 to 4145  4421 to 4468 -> 0.09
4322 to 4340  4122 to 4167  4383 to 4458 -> 0.17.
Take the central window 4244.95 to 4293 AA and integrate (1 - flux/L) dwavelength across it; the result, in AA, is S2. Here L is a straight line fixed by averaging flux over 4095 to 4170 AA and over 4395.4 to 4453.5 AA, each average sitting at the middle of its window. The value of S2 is 2.96 AA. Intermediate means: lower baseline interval 21.8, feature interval 21.4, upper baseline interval 24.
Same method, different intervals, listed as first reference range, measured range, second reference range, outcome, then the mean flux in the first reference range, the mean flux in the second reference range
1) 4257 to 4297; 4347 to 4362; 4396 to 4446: -0.4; 21.2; 24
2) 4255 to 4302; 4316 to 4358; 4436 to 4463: 2.3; 20.9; 24.1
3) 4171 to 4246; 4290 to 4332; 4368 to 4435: 8.4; 21.8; 23.4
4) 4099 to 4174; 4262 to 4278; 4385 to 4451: 0.5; 21.8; 23.6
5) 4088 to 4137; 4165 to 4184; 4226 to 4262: -0.8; 21.9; 20.9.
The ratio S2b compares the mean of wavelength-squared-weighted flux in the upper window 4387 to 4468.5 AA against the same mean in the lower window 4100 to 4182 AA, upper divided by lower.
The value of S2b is 1.3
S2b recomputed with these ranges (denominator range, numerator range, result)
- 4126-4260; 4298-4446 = 1.11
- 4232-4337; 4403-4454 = 1.26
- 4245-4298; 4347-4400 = 1.14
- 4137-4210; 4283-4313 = 0.90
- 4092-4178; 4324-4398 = 1.13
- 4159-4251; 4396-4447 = 1.22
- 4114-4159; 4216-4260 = 1.02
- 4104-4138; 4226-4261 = 1.03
